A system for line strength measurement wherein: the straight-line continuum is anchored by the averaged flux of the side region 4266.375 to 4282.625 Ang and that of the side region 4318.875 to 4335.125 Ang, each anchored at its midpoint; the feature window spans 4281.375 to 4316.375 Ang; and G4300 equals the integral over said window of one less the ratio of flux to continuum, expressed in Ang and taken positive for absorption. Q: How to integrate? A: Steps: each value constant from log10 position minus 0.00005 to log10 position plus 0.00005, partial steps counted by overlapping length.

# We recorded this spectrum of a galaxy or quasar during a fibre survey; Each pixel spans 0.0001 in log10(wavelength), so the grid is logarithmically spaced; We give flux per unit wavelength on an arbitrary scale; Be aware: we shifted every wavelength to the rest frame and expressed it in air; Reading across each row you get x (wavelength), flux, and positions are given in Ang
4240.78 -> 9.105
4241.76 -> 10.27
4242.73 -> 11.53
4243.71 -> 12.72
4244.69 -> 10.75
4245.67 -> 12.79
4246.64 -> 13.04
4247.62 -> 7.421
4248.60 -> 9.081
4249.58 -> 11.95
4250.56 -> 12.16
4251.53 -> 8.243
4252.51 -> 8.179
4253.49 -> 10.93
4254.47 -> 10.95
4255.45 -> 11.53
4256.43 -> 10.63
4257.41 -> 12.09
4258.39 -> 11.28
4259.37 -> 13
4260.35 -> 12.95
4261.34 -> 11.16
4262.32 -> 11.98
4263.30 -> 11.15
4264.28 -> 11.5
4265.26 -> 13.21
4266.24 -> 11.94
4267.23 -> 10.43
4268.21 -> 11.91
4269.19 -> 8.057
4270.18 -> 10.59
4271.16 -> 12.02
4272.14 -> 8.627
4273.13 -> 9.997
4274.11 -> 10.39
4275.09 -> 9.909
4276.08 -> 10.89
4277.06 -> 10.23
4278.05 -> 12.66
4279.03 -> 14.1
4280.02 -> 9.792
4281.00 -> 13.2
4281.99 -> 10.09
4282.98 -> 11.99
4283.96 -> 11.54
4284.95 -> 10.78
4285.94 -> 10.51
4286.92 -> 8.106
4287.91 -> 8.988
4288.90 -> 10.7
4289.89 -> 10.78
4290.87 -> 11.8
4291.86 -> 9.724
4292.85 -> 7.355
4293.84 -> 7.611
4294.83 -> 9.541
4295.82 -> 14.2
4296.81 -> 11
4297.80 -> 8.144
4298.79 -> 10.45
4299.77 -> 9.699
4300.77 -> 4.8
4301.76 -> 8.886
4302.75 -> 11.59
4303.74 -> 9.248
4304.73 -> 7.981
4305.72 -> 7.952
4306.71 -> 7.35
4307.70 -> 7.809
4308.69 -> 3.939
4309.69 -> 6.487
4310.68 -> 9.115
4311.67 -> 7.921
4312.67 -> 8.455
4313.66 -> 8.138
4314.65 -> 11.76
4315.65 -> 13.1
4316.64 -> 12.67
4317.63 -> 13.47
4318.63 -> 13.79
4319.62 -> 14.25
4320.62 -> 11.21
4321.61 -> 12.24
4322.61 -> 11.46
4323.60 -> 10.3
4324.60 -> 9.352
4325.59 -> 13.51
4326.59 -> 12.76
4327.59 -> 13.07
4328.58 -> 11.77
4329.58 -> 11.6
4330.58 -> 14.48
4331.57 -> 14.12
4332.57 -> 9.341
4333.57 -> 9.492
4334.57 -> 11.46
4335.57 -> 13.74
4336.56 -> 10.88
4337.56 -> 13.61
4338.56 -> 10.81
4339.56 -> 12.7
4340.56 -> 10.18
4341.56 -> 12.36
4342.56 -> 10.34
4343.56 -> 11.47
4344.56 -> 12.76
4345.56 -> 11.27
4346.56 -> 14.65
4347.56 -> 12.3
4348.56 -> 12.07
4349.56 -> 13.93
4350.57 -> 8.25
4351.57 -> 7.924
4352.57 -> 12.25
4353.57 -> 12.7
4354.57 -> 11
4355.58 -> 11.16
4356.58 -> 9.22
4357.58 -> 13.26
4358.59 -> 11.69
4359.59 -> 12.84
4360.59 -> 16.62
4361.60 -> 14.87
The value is 6.0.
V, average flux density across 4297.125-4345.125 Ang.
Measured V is 10.7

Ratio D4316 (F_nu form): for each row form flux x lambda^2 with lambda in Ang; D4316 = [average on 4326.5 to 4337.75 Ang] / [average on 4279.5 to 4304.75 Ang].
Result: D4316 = 1.24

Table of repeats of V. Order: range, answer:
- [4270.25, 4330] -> 10.3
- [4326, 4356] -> 11.8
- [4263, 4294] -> 10.7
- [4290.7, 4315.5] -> 8.86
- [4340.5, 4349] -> 12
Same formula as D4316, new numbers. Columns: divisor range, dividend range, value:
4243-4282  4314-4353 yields 1.11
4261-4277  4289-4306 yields 0.89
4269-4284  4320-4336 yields 1.11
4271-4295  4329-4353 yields 1.16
